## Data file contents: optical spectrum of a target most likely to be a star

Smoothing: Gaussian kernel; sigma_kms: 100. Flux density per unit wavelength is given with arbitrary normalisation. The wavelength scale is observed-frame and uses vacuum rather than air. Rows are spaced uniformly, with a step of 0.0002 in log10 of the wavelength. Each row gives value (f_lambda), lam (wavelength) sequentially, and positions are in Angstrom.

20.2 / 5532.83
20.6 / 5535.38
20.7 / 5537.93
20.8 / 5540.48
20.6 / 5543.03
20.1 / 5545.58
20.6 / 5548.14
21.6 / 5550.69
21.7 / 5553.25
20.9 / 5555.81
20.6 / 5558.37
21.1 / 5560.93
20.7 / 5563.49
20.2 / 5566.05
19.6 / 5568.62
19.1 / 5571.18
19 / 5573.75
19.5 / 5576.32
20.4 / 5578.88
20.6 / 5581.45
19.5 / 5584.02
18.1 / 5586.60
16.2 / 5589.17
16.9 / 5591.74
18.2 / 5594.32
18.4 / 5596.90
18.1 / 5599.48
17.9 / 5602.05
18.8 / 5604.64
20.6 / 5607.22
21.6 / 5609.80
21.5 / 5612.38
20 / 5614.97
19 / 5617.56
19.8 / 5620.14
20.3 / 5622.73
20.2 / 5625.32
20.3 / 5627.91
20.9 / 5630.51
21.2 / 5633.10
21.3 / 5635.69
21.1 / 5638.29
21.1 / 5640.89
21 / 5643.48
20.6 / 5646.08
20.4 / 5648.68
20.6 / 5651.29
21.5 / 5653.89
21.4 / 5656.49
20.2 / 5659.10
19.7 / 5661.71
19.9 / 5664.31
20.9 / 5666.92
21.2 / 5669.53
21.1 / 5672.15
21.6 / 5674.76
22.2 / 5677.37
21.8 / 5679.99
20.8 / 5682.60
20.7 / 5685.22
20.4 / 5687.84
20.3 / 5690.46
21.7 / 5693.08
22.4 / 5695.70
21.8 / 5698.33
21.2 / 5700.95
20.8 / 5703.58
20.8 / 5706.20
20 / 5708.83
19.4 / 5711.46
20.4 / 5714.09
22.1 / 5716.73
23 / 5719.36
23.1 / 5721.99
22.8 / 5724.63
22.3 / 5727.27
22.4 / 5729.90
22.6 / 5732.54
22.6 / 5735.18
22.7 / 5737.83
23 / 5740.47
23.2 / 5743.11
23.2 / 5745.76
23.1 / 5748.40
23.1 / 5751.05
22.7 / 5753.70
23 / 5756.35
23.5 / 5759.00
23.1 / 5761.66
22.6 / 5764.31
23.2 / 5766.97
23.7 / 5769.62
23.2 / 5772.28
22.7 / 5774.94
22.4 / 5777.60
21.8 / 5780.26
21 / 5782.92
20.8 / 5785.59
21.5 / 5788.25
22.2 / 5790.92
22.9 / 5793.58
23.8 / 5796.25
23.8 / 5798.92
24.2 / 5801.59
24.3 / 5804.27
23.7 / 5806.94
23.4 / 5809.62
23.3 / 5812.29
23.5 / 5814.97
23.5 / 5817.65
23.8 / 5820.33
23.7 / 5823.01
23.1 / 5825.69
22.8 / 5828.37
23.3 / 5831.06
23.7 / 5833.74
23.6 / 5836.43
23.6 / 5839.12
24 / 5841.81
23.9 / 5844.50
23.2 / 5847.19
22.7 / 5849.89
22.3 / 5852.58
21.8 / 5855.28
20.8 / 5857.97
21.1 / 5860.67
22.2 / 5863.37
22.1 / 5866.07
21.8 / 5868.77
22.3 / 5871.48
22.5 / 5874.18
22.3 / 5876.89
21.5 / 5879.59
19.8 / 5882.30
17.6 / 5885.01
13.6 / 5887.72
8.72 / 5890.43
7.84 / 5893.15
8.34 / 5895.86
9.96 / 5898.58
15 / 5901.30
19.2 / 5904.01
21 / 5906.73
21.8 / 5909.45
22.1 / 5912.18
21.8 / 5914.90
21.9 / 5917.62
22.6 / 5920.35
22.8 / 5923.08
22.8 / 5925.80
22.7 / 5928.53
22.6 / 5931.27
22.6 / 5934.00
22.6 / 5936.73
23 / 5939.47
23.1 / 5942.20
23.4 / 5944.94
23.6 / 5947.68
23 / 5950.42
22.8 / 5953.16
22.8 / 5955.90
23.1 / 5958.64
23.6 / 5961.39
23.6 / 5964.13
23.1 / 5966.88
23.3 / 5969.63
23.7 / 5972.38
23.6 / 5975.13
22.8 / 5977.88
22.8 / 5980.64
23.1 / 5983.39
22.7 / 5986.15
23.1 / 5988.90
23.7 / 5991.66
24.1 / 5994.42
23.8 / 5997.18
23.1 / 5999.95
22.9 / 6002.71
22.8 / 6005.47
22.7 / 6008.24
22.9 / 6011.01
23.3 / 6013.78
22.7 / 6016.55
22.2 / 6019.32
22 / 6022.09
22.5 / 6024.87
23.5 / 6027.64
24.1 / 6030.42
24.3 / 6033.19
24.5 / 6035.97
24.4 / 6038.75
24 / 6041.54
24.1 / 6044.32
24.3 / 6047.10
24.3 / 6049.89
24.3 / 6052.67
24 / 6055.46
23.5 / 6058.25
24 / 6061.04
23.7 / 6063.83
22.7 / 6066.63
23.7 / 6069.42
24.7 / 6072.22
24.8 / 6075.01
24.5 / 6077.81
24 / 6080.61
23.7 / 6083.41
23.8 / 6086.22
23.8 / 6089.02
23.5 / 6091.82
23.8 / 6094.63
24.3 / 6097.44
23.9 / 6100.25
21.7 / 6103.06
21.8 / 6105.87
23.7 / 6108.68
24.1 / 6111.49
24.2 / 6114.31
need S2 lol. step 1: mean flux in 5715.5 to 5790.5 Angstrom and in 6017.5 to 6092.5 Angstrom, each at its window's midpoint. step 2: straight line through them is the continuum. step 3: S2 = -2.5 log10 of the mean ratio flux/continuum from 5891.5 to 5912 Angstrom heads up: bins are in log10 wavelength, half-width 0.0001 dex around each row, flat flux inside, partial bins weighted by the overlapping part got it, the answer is 0.47 mag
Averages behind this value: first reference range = 22.7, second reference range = 23.8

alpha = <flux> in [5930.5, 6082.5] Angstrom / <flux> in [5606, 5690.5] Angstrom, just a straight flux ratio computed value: 1.13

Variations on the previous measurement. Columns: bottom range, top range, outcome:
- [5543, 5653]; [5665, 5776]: 1.10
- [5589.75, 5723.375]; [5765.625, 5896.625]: 1.05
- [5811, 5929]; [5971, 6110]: 1.14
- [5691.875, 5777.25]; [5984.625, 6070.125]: 1.05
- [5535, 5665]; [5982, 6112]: 1.17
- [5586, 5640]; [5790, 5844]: 1.20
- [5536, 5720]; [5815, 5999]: 1.06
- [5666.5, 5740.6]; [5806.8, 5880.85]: 1.06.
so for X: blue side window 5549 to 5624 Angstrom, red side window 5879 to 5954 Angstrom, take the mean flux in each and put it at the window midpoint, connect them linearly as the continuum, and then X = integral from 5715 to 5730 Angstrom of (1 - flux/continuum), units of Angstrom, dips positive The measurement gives -2.3 Angstrom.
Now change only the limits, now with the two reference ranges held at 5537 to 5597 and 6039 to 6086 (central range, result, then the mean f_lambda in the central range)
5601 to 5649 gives -0.25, 20.4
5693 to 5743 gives -1.86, 21.9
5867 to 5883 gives 0.46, 21.8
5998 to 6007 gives 0.20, 23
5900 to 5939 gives 2.10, 21.6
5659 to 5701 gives -0.61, 21.1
